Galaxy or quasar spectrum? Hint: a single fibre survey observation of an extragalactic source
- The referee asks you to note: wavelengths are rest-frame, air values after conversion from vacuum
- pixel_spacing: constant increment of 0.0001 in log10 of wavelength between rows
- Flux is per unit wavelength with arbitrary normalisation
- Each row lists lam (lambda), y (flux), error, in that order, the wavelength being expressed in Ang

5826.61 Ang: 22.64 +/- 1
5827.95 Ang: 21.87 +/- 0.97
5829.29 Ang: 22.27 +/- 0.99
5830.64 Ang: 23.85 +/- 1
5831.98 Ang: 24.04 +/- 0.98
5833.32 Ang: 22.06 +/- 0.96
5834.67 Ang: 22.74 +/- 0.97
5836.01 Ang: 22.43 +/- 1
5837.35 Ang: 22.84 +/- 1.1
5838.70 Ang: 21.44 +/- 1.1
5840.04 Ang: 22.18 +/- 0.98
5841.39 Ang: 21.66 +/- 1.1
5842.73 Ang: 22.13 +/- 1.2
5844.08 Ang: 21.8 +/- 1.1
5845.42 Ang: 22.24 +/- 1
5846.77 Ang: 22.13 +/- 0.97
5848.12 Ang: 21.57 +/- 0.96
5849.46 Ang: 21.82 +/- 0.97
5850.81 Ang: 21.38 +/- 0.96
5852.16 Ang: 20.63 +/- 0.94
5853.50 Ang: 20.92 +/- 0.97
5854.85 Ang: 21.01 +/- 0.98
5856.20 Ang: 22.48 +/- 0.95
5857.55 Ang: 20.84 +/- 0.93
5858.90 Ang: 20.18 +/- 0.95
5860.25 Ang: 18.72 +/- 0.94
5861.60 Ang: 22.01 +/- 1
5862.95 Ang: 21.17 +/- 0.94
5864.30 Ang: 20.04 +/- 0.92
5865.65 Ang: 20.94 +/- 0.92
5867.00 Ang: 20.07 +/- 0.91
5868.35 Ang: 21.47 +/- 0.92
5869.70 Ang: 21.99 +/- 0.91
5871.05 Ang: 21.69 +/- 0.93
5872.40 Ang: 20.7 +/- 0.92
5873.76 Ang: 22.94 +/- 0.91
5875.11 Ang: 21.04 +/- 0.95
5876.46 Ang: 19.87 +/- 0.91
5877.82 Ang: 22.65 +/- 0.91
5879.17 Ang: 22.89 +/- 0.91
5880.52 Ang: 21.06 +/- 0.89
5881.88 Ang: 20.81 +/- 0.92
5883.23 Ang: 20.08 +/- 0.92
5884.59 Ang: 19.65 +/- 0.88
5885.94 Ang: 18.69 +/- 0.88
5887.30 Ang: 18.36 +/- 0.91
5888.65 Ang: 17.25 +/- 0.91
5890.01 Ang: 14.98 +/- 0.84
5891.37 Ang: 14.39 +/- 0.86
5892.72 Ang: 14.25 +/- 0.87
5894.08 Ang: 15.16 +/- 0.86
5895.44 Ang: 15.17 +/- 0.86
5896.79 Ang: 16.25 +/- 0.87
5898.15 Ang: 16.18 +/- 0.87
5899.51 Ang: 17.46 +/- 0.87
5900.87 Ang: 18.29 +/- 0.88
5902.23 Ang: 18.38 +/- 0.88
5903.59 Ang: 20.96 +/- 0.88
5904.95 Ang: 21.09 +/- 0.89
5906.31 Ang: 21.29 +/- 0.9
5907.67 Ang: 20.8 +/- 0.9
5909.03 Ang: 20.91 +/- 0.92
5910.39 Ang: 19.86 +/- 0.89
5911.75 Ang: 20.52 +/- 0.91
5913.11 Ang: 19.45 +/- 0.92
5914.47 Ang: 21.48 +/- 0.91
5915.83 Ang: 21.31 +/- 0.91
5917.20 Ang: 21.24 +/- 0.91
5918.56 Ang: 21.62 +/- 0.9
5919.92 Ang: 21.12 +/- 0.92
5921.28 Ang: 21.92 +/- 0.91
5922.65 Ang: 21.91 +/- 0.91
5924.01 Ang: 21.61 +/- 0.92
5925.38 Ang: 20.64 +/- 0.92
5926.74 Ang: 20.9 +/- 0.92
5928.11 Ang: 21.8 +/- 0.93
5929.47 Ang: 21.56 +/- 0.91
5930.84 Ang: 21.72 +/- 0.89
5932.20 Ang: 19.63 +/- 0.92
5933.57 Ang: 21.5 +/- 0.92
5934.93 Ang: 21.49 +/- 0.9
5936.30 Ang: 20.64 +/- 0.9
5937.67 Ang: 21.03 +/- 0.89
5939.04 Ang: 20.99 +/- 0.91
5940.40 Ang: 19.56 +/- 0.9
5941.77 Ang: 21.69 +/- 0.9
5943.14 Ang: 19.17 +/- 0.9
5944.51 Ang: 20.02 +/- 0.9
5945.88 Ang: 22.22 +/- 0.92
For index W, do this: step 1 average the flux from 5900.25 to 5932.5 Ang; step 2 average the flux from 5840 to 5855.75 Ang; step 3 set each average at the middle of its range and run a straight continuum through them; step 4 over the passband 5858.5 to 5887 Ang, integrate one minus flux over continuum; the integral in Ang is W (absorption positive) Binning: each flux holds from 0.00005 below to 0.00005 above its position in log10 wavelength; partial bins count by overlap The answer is 0.63 Ang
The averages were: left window 21.6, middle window 20.9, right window 20.9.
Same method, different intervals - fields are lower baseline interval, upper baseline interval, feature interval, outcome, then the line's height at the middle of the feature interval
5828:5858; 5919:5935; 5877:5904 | 4.38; 21.6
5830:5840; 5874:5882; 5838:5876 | 1.36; 22.1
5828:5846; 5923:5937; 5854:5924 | 5.82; 21.7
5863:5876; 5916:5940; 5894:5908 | 1.89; 21.2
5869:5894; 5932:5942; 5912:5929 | -0.66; 20.4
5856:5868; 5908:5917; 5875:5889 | 0.27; 20.7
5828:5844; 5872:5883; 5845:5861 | 0.65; 22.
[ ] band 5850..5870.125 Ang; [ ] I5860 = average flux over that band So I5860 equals 20.9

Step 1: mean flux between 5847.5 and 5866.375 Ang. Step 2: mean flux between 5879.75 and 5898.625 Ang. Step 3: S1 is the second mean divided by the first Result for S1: 0.83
